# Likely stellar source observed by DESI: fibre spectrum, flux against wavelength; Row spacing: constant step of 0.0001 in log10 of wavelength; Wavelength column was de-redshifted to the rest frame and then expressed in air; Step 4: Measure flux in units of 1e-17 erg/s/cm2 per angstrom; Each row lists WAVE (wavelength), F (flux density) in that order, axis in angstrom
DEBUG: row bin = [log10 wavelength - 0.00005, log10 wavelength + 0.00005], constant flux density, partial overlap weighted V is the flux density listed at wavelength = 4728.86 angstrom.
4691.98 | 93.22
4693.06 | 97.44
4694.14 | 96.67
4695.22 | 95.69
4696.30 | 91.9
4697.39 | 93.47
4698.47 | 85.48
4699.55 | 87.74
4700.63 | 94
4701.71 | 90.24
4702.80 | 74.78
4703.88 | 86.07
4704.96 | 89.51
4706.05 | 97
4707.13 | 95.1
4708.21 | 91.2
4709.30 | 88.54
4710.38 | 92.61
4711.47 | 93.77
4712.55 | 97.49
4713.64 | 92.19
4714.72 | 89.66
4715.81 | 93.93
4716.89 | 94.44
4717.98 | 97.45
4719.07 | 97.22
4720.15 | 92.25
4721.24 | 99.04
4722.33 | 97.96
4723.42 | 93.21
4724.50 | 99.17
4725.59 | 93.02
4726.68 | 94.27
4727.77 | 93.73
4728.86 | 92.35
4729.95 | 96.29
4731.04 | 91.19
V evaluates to 92.35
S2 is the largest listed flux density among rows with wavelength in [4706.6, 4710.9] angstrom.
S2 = 95.1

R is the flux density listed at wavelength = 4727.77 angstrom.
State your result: 93.73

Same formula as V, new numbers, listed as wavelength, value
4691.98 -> 93.22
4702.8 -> 74.78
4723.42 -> 93.21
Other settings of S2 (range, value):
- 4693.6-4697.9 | 96.67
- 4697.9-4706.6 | 97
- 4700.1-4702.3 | 94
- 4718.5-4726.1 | 99.17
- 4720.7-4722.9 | 99.04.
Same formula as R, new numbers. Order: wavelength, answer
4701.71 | 90.24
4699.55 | 87.74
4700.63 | 94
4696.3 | 91.9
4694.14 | 96.67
